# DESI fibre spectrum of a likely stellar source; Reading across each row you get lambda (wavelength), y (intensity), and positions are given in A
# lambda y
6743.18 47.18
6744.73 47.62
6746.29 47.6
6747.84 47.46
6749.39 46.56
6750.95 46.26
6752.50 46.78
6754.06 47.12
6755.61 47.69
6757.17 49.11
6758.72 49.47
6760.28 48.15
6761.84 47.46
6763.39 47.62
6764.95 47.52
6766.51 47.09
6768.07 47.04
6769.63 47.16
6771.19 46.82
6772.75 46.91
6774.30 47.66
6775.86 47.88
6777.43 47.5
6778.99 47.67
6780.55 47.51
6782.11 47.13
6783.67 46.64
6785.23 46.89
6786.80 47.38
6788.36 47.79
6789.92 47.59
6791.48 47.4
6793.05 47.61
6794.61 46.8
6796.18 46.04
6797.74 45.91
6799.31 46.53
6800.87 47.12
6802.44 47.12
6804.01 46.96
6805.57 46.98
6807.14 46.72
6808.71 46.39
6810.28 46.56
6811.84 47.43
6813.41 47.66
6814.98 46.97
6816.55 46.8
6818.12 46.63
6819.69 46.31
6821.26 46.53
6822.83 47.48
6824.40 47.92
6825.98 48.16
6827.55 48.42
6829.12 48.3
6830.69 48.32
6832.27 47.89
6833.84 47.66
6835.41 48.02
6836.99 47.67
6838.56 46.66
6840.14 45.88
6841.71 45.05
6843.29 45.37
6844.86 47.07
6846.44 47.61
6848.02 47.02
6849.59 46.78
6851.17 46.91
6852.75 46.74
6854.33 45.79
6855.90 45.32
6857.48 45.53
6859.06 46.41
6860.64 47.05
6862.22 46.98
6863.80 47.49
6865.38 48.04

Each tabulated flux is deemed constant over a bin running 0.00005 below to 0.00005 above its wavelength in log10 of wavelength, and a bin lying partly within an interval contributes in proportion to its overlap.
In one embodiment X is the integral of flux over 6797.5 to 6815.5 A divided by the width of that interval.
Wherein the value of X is 46.9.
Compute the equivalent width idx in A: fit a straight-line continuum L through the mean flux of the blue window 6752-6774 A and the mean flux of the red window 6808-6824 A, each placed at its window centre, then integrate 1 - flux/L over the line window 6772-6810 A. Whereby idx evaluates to 0.1 A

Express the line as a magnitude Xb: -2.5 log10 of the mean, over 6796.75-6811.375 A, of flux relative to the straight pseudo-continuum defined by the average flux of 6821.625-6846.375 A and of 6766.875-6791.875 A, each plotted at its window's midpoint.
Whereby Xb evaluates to 0.01 mag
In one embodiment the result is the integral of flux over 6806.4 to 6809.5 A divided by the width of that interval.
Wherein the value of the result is 46.5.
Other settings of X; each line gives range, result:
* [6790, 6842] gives 47.1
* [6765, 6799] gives 47.2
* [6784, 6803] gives 47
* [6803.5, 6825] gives 47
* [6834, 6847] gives 46.7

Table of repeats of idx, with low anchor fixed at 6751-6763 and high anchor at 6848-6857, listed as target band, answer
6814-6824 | 0.0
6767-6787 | 0.1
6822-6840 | -0.4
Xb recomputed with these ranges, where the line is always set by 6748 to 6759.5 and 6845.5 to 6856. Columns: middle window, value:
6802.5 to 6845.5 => -0.004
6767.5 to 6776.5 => 0.003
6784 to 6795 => -0.002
